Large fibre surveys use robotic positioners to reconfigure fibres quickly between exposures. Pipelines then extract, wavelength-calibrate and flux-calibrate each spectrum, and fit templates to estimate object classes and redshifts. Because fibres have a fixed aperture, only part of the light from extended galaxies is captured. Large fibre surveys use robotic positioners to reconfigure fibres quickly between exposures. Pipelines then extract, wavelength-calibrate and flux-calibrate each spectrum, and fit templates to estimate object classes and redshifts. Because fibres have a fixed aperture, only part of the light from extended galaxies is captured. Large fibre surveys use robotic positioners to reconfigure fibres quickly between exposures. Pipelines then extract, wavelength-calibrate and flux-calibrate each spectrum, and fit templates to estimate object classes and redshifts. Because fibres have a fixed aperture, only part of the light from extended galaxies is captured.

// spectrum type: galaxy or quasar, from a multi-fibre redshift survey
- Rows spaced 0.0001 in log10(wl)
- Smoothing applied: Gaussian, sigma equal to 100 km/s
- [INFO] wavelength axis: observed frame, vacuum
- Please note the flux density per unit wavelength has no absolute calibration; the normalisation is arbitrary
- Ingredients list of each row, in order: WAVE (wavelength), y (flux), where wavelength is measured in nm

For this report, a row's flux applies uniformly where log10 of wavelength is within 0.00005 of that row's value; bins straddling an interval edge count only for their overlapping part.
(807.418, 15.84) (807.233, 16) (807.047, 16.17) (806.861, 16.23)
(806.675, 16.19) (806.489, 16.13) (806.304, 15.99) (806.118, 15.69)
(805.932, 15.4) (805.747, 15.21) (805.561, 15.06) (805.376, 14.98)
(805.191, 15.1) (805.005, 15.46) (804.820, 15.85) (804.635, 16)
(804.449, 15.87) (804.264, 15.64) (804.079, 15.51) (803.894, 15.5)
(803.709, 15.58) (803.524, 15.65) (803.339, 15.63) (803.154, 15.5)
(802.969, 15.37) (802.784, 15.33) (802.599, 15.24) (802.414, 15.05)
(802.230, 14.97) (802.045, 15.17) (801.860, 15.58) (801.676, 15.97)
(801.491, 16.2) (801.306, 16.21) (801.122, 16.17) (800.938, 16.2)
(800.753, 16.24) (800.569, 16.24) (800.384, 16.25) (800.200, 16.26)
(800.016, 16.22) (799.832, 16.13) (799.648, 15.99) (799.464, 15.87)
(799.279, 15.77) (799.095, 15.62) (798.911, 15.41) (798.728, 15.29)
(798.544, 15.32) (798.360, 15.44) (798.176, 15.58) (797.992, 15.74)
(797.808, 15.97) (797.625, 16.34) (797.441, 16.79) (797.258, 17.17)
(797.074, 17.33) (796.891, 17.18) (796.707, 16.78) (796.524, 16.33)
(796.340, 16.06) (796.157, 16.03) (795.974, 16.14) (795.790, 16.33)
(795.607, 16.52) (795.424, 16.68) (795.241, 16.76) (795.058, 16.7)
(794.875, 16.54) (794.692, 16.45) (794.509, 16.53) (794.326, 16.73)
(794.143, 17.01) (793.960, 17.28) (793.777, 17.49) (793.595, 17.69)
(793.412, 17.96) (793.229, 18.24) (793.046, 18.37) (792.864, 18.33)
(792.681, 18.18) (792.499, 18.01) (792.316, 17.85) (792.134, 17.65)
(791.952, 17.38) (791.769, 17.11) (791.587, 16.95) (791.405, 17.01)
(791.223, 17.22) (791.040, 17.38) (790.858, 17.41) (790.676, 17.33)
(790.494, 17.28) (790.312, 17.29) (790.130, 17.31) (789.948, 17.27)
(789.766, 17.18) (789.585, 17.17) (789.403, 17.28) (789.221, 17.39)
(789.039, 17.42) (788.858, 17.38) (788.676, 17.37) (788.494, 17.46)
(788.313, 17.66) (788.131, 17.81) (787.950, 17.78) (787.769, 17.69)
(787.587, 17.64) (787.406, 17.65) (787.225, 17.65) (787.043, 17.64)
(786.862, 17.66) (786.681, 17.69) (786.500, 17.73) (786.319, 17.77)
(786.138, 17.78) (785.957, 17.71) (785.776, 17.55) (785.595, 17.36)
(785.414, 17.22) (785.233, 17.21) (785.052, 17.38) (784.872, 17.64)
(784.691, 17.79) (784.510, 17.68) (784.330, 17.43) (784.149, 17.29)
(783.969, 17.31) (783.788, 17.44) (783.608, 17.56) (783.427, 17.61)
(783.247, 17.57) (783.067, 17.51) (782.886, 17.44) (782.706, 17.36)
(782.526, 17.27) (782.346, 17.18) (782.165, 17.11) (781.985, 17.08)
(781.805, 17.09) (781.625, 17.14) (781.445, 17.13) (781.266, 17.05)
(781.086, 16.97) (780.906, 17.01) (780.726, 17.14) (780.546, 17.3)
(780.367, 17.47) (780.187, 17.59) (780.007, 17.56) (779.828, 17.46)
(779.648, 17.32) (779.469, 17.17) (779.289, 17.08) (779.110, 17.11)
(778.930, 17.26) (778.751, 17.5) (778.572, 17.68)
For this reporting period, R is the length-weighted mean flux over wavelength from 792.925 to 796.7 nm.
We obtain 16.9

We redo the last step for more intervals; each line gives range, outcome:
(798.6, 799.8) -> 15.7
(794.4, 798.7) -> 16.4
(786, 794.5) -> 17.5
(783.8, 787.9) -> 17.6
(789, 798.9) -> 16.9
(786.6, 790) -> 17.5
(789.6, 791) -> 17.3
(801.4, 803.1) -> 15.4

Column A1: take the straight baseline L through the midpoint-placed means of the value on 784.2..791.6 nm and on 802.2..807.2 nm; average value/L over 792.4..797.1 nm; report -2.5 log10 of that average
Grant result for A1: -0.02 mag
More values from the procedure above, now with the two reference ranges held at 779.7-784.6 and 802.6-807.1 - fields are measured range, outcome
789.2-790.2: -0.03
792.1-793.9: -0.09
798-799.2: 0.04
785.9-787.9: -0.05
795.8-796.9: -0.01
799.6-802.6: 0.00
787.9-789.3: -0.04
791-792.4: -0.05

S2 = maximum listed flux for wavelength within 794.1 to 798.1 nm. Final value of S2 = 17.33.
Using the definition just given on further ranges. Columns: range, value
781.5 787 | 17.79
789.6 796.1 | 18.37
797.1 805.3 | 17.17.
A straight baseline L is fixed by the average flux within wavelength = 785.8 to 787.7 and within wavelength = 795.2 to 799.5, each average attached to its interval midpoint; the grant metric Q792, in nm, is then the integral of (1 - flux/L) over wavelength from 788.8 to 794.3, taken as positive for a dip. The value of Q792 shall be -0.16 nm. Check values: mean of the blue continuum 17.7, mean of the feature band 17.5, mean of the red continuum 16.2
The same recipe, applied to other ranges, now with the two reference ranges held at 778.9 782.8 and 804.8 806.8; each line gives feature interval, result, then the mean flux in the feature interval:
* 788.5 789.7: -0.05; 17.3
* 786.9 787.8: -0.05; 17.6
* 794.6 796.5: -0.02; 16.4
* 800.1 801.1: -0.02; 16.2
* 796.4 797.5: -0.05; 16.9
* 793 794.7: -0.11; 17.4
